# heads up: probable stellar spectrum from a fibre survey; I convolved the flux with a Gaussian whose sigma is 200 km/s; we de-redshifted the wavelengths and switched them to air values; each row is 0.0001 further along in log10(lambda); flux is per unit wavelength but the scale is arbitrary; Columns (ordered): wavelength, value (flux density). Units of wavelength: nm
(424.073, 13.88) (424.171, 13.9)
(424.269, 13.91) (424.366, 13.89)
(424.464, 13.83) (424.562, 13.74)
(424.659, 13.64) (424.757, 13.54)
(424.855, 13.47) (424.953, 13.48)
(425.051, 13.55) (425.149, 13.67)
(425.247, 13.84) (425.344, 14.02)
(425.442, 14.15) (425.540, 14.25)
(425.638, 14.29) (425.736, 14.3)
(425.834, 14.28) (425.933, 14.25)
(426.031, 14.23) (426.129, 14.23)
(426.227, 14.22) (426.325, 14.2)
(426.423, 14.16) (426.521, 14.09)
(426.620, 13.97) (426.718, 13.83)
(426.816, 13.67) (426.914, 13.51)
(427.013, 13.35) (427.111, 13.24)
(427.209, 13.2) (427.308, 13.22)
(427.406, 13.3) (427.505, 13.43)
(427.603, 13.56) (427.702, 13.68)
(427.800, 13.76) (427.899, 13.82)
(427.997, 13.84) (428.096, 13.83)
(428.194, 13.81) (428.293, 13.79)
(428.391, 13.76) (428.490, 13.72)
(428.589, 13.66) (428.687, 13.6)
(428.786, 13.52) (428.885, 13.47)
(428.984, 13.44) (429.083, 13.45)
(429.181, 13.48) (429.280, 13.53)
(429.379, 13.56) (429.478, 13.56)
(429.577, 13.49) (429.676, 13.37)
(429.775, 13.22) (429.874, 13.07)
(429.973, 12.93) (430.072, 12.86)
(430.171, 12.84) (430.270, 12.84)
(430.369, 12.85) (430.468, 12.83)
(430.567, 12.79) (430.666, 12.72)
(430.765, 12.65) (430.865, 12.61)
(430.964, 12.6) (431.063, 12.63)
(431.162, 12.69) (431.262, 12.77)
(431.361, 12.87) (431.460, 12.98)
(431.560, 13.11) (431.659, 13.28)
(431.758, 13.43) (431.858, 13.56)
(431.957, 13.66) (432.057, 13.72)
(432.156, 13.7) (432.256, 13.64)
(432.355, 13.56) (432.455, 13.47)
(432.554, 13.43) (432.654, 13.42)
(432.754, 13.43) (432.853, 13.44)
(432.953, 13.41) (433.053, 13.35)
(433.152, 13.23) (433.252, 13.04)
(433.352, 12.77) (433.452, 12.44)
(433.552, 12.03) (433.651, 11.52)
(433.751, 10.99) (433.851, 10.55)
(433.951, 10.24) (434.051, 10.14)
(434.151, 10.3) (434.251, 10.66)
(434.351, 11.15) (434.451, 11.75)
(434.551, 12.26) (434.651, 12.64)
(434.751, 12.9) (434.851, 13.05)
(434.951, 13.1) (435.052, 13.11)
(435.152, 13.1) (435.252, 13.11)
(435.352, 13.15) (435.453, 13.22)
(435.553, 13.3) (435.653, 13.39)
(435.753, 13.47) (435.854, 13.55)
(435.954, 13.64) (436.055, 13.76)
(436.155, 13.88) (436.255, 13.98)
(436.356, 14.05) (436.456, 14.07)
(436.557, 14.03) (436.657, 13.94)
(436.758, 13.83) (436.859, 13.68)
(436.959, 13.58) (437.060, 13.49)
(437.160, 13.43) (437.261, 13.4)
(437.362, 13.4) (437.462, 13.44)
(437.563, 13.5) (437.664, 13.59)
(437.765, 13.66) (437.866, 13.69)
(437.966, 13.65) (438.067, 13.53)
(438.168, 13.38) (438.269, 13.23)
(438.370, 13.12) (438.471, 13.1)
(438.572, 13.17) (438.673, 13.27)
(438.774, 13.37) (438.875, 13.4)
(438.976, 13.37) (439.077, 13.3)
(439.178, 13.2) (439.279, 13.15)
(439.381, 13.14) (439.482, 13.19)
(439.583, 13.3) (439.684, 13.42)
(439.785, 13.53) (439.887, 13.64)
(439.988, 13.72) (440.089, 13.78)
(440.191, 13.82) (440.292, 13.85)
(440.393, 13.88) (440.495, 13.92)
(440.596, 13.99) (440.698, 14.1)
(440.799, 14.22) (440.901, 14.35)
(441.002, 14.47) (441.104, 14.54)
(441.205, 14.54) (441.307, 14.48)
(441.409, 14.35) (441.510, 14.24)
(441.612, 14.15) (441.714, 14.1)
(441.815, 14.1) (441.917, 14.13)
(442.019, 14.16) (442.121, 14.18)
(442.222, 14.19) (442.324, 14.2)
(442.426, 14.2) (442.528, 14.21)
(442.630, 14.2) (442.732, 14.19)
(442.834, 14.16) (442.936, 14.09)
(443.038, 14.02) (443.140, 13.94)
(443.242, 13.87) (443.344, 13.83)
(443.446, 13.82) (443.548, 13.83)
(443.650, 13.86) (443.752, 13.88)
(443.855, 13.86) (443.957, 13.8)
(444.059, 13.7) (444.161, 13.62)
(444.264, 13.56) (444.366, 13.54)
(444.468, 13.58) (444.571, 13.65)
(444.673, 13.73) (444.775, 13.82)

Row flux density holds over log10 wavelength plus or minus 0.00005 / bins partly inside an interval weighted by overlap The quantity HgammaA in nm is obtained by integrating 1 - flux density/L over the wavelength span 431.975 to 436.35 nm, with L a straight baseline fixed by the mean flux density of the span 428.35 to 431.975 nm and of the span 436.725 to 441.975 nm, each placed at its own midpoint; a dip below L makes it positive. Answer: 0.21 nm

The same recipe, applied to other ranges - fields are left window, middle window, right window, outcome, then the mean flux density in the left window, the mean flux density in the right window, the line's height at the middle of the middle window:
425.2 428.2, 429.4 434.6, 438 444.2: 0.434 nm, 13.9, 13.8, 13.8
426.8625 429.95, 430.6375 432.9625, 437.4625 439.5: 0.045 nm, 13.5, 13.4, 13.5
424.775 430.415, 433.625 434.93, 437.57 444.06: 0.218 nm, 13.6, 13.8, 13.7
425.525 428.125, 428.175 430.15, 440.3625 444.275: 0.060 nm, 13.8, 14.1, 13.9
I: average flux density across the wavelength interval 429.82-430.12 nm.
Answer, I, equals 13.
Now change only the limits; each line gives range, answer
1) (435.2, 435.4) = 13.2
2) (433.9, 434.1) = 10.2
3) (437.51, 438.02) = 13.6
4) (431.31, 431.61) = 13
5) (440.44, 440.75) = 14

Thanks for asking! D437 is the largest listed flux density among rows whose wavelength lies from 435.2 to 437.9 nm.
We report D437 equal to 14.07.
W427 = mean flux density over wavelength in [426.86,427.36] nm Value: 13.3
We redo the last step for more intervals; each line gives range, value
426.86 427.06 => 13.4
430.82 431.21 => 12.7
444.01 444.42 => 13.6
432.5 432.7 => 13.4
